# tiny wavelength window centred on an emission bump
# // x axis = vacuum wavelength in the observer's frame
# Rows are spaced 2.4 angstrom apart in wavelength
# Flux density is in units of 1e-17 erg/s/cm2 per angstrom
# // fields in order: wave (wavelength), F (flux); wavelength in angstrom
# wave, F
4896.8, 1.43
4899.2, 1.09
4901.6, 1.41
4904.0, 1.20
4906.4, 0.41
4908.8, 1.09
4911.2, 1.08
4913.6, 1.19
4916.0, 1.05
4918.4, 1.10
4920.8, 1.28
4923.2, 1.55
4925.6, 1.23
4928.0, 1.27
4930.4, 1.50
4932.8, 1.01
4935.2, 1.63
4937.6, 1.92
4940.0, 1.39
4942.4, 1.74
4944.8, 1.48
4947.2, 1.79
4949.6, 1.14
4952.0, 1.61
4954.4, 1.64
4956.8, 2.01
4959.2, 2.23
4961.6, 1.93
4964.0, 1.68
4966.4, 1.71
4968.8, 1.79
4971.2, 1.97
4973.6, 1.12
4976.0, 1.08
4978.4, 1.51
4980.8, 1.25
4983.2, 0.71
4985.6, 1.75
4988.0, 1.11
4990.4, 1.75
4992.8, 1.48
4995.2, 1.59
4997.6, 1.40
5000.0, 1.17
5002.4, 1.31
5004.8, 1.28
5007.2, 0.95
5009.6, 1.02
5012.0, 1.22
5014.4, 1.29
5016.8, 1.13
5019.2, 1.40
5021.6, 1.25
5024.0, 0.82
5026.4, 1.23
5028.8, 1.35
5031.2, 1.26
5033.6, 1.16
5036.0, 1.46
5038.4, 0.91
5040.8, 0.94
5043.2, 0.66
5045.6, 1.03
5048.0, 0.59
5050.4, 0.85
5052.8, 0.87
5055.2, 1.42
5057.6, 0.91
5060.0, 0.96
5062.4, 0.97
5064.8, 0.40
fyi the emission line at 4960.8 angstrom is C IV 1549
